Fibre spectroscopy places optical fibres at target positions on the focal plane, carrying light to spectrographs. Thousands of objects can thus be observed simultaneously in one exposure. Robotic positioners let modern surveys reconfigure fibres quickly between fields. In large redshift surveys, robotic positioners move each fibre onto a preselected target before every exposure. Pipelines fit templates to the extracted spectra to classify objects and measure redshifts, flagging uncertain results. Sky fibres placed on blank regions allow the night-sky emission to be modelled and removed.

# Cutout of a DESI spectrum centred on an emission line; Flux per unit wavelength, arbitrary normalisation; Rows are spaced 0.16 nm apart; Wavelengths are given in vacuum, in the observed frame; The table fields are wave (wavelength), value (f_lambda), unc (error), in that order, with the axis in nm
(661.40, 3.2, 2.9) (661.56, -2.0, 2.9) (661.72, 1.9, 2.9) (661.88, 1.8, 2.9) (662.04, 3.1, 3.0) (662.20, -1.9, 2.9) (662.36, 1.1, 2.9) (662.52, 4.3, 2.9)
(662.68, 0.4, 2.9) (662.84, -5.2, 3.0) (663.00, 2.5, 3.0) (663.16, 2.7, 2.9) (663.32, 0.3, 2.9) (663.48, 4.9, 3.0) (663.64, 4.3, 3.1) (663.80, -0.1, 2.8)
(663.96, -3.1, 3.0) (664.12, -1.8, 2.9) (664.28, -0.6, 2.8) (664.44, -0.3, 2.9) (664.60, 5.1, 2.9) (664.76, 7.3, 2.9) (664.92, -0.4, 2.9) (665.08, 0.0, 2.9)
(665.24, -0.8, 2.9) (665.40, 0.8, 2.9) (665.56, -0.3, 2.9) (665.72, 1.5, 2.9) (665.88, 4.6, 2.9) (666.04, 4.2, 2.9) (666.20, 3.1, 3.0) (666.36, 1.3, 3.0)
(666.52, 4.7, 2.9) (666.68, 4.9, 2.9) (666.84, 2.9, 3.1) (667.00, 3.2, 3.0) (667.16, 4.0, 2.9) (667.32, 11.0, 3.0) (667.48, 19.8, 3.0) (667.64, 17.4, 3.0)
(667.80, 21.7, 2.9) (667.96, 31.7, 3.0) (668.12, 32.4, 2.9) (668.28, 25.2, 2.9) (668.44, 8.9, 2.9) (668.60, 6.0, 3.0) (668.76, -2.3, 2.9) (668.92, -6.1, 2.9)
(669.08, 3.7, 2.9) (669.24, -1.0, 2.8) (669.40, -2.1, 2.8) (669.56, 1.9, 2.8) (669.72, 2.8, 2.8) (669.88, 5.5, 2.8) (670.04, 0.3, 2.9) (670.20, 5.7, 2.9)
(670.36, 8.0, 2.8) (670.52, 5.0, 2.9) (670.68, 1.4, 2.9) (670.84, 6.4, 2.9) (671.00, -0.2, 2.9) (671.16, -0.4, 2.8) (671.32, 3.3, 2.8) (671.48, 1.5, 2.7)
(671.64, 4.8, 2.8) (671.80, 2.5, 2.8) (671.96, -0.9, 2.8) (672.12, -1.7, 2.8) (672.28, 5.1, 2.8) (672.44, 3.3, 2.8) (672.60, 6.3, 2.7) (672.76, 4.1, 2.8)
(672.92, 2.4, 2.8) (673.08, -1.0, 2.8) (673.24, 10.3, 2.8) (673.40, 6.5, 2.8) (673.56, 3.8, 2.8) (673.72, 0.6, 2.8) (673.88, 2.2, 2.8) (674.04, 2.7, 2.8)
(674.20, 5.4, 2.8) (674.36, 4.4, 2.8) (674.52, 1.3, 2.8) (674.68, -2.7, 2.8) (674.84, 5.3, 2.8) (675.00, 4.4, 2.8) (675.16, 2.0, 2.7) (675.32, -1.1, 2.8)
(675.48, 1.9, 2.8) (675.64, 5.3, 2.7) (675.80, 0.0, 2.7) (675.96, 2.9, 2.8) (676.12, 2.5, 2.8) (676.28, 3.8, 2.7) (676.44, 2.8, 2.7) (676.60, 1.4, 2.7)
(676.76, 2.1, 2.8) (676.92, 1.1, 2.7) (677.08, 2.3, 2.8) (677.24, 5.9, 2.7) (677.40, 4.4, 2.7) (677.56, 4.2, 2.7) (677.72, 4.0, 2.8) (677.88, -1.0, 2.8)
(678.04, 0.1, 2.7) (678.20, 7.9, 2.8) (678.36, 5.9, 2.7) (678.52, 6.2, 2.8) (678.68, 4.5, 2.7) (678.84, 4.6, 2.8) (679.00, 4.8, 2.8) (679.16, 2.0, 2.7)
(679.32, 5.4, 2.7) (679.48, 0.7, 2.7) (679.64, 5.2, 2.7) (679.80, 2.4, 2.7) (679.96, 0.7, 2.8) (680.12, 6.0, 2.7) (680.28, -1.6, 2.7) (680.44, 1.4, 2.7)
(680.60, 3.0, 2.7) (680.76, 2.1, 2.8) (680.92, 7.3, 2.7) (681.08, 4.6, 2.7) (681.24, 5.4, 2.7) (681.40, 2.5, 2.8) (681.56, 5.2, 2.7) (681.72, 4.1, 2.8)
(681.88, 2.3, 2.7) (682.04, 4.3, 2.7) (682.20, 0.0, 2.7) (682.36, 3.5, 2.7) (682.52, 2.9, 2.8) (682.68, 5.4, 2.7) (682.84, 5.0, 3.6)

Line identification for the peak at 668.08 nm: [O II] 3727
